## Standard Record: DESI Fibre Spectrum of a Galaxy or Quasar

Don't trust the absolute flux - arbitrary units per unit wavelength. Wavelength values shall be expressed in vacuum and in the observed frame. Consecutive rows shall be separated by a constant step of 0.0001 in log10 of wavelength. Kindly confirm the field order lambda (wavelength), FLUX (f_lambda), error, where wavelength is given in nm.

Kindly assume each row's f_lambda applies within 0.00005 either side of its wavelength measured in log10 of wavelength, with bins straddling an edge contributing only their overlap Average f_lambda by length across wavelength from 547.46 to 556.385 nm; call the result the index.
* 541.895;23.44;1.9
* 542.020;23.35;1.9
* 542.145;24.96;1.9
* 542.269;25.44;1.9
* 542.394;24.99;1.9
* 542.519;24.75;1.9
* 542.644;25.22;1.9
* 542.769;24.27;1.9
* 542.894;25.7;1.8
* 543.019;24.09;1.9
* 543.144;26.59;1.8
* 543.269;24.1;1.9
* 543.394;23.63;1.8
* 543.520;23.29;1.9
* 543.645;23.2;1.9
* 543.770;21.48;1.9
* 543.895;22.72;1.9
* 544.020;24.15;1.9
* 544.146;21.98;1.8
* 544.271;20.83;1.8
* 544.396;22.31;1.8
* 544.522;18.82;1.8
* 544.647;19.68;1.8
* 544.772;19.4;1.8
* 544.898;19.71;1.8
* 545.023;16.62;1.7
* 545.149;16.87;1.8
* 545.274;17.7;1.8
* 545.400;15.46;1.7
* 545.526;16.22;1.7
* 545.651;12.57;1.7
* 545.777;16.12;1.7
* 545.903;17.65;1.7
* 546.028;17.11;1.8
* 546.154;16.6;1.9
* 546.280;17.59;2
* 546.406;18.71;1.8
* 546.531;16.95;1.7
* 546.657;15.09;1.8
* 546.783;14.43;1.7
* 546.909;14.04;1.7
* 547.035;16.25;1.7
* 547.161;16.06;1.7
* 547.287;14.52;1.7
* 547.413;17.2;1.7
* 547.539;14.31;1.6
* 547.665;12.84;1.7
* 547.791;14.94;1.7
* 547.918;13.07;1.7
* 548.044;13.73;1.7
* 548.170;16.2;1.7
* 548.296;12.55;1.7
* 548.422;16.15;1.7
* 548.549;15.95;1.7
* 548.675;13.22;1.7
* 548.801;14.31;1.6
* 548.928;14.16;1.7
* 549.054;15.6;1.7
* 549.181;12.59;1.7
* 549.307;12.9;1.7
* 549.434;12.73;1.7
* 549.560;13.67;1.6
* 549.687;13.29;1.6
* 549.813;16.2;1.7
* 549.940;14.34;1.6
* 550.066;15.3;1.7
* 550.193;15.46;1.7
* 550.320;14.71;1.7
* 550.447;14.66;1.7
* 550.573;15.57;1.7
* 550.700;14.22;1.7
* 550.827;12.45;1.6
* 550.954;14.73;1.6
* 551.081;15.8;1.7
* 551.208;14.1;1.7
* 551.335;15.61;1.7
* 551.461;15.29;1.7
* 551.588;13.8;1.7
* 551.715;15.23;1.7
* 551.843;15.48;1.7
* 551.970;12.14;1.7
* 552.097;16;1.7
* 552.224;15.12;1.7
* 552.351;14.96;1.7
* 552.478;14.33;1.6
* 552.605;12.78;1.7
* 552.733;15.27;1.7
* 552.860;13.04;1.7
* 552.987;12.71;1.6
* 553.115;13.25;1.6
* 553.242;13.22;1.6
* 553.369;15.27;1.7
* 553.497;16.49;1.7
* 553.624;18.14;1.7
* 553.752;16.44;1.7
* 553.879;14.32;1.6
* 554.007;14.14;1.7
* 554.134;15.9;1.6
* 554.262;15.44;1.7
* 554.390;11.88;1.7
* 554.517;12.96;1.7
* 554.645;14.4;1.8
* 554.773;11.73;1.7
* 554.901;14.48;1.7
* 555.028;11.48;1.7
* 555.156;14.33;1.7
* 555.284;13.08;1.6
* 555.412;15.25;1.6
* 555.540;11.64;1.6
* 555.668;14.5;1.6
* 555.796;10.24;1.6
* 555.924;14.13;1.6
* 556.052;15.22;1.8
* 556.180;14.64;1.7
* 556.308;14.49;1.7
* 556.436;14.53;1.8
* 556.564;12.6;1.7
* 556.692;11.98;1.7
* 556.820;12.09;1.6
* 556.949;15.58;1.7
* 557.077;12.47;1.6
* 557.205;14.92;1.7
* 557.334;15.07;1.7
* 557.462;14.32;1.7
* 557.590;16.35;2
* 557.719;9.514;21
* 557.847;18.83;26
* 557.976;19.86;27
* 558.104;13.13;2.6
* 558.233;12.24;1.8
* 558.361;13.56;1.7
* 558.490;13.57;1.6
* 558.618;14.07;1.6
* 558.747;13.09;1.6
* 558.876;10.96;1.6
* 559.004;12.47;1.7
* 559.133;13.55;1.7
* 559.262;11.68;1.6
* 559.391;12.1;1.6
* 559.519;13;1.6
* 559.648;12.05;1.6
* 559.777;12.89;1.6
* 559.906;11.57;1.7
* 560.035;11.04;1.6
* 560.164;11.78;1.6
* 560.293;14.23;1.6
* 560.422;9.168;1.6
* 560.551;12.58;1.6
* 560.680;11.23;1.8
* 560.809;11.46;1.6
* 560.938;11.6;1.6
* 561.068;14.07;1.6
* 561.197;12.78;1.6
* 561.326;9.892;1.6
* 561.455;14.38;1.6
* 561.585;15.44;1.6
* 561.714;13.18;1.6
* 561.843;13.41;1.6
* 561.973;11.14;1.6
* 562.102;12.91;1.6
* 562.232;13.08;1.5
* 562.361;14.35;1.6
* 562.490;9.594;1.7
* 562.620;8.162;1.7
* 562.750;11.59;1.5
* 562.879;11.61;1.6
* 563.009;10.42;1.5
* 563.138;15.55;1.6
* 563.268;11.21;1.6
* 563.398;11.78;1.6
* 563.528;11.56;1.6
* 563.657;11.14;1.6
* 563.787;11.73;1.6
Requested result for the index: 14.3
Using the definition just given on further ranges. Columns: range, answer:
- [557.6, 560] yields 13.3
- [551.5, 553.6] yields 14.4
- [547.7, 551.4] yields 14.4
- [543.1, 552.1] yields 16.5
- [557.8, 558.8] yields 14.7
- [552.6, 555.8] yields 14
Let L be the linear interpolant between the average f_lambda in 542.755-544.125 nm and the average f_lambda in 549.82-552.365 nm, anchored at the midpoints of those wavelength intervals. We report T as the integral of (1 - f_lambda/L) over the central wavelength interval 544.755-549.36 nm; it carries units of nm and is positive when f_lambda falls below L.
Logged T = 0.95 nm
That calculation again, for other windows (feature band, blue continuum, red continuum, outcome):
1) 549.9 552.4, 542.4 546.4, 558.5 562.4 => 0.35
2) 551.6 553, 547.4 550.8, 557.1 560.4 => -0.03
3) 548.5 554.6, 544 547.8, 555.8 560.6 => 0.35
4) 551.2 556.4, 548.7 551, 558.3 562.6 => -0.25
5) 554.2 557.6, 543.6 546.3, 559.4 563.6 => 0.17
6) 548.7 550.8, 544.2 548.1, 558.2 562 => 0.16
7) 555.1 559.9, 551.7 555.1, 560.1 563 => -0.14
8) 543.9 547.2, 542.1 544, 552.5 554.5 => 0.64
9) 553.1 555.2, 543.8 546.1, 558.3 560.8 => 0.05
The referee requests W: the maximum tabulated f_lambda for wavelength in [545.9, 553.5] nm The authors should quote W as 18.71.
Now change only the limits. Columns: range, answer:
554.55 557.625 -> 16.35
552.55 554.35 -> 18.14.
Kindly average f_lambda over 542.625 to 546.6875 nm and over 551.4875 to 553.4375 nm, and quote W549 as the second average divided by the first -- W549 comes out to 0.7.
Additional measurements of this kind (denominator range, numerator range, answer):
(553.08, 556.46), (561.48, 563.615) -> 0.86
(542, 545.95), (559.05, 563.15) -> 0.57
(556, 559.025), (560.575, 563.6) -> 0.87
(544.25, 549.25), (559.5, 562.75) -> 0.76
